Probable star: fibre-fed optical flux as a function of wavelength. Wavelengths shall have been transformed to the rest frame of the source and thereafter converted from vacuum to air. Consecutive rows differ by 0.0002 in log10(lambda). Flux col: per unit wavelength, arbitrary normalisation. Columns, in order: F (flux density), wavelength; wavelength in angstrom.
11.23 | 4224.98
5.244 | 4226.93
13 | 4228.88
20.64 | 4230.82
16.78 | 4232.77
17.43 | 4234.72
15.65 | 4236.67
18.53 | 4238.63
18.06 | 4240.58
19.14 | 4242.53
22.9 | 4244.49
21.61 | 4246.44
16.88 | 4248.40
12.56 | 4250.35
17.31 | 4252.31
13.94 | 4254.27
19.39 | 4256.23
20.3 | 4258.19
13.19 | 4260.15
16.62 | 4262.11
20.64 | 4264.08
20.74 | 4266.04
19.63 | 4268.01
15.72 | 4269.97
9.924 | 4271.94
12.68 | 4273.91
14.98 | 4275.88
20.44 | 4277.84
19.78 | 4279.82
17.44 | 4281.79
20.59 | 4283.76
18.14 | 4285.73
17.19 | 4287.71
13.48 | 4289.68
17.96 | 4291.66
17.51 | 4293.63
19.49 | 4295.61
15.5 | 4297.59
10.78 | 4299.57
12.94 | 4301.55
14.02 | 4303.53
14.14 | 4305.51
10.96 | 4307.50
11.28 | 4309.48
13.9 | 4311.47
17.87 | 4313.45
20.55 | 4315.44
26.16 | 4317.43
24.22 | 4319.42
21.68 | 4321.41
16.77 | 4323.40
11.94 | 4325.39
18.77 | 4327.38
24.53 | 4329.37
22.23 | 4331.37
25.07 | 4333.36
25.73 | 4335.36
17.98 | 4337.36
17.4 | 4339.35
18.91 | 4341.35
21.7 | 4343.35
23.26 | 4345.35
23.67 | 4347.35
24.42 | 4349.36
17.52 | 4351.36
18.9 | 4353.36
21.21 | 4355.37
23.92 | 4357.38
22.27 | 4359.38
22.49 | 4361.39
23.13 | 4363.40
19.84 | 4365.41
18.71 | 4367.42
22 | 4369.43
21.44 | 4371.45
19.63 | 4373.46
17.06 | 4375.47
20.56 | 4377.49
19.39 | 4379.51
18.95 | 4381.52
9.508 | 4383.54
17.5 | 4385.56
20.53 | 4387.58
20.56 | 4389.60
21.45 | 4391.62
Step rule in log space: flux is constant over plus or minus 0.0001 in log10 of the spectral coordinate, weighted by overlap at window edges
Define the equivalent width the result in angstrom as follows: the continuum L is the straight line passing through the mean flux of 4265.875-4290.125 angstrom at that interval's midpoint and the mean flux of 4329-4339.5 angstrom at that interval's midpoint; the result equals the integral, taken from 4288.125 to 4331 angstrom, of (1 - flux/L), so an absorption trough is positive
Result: 6.61 angstrom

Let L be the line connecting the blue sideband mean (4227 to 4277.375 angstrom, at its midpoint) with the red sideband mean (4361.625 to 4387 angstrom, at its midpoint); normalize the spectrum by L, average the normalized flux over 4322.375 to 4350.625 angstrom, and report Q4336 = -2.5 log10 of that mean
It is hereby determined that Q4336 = -0.133 mag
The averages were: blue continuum 17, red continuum 19.1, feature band 20.9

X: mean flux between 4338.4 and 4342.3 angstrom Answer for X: 18.1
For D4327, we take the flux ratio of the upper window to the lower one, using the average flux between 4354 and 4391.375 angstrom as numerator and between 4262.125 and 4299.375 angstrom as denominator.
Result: 1.2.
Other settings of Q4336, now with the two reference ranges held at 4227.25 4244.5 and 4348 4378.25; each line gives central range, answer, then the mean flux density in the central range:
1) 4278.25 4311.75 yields 0.201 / 15.7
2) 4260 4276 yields 0.123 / 16.2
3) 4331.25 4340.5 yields -0.077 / 21.6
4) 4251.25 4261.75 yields 0.067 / 16.8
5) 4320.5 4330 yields 0.075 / 18.5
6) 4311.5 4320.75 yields -0.093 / 21.3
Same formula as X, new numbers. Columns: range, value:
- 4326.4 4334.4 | 22.7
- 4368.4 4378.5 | 20.1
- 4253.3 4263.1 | 16.7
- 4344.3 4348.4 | 23.4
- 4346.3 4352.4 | 21.9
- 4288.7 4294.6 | 16.3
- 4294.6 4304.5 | 14.5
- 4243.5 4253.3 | 18.2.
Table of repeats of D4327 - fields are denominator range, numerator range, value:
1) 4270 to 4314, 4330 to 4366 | 1.40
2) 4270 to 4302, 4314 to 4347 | 1.30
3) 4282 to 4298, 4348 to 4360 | 1.22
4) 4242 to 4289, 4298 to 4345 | 1.04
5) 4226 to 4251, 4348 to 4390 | 1.18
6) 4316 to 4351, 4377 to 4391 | 0.85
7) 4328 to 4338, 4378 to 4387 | 0.73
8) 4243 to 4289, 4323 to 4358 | 1.19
